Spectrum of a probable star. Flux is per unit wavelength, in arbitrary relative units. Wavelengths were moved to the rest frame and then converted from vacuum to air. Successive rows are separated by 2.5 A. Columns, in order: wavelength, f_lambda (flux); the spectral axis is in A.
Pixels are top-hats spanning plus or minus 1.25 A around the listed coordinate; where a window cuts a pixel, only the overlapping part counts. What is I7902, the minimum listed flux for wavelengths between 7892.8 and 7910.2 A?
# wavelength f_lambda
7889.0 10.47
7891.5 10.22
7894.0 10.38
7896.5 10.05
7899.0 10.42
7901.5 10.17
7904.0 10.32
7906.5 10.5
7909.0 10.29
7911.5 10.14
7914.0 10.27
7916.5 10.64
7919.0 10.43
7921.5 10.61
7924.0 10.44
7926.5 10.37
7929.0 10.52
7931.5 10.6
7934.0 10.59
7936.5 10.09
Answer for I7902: 10.05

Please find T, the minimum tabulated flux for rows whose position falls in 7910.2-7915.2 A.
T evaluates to 10.14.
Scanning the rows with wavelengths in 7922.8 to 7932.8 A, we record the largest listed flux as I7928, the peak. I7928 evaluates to 10.6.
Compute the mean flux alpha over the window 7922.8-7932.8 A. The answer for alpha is 10.5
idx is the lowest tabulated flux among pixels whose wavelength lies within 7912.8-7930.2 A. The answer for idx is 10.27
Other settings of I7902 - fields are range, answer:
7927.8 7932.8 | 10.52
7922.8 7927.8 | 10.37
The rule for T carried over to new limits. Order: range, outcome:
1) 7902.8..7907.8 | 10.32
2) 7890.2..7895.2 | 10.22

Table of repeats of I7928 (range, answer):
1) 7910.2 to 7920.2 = 10.64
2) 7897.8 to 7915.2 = 10.5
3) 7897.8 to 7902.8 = 10.42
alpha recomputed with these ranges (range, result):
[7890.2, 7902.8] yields 10.2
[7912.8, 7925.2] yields 10.5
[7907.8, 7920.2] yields 10.4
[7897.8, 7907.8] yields 10.4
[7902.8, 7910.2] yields 10.4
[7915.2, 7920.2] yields 10.5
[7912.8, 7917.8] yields 10.5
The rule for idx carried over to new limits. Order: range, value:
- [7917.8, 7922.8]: 10.43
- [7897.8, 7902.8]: 10.17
